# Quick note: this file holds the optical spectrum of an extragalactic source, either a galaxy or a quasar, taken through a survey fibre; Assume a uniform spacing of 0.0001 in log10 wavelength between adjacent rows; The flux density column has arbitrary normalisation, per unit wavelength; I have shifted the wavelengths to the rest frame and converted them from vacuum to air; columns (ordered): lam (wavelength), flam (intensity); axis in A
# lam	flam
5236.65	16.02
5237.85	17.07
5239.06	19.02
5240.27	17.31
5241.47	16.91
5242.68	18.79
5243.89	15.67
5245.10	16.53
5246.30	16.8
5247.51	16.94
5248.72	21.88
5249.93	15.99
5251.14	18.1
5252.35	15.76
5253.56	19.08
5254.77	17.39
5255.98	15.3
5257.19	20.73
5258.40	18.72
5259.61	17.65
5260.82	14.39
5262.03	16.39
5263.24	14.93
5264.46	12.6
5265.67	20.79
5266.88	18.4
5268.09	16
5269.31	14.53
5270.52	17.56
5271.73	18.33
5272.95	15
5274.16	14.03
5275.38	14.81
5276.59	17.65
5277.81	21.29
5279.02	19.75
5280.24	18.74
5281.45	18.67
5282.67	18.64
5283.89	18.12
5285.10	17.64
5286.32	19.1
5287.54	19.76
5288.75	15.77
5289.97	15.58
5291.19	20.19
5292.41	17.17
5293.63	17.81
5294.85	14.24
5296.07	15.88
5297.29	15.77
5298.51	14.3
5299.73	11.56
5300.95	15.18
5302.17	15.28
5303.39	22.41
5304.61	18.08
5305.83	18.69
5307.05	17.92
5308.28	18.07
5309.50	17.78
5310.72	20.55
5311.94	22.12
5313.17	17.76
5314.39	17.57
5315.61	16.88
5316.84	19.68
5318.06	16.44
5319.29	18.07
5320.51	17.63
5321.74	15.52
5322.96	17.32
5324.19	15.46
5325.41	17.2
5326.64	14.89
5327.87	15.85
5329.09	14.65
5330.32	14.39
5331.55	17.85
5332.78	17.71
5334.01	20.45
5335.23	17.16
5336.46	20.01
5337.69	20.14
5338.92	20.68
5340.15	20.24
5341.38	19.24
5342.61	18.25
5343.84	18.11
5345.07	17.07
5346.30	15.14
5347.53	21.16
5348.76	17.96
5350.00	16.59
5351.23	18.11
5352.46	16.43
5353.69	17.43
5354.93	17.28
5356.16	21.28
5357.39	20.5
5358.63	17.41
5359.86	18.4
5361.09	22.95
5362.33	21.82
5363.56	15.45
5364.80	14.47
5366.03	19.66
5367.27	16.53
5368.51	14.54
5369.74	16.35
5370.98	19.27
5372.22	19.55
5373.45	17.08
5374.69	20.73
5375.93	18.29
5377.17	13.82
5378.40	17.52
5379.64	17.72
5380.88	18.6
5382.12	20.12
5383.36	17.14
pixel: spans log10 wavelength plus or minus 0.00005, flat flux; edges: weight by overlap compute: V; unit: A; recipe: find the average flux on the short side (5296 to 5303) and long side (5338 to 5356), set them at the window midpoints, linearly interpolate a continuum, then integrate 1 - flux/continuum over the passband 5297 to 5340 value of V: -3.6 A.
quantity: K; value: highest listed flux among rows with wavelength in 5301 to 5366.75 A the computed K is 22.95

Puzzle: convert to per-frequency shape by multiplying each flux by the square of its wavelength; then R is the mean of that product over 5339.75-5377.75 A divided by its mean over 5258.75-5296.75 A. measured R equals 1.09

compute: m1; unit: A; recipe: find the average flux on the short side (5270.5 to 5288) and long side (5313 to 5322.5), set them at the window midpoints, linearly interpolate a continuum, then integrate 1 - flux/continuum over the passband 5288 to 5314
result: 0.6 A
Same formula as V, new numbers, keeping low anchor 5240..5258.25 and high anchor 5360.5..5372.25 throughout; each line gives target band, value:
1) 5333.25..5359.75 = -1.03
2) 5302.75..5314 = -0.92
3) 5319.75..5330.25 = 1.07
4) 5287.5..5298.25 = 0.64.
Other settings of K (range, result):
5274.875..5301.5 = 21.29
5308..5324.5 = 22.12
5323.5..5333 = 17.85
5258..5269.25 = 20.79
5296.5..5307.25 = 22.41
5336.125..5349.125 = 21.16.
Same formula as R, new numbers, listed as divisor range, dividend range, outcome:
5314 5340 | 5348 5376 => 1.06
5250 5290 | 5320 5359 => 1.05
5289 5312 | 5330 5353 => 1.08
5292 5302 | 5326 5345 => 1.20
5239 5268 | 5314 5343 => 1.05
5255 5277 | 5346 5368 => 1.14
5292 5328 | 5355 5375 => 1.10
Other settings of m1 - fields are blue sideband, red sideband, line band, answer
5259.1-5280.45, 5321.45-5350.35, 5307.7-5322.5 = -0.7 A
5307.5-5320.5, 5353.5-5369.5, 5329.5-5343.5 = -0.2 A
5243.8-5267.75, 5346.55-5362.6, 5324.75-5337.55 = 0.9 A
